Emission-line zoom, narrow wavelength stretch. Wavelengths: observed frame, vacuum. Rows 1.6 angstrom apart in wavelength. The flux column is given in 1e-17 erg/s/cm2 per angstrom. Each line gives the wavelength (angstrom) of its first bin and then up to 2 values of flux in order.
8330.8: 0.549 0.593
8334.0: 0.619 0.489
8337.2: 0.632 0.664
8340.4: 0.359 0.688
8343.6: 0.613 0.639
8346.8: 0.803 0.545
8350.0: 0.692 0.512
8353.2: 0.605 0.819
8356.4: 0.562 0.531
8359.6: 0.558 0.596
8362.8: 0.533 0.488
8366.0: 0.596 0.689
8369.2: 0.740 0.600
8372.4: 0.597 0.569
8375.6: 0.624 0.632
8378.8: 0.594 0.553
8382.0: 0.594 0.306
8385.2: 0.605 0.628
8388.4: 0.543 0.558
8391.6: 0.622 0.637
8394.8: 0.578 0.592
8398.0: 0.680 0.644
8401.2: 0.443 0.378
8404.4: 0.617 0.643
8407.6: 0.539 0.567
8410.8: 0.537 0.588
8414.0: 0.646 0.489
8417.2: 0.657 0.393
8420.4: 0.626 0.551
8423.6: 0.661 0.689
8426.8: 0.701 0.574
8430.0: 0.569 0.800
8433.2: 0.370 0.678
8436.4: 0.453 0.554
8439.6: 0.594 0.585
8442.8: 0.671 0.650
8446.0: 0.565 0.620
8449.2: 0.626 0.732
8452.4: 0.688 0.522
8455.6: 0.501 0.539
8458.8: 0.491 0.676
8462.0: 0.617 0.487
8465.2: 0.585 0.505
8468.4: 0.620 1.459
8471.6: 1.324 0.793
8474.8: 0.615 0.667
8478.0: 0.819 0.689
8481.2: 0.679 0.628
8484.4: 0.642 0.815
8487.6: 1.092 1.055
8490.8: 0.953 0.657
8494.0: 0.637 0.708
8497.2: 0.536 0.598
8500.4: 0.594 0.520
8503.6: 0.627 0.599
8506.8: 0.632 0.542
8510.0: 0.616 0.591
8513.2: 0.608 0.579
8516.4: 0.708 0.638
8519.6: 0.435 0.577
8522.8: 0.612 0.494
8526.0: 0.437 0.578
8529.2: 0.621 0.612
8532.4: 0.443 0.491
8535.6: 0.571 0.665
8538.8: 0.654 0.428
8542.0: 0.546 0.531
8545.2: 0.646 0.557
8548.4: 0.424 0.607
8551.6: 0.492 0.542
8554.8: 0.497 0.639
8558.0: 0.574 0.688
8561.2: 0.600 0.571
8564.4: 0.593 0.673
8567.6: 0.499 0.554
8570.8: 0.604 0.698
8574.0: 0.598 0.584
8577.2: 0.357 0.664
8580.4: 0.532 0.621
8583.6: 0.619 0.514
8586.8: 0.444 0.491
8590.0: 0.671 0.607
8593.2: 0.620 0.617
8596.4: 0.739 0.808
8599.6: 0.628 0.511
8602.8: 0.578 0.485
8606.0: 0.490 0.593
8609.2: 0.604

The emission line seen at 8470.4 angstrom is [S II] 6716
